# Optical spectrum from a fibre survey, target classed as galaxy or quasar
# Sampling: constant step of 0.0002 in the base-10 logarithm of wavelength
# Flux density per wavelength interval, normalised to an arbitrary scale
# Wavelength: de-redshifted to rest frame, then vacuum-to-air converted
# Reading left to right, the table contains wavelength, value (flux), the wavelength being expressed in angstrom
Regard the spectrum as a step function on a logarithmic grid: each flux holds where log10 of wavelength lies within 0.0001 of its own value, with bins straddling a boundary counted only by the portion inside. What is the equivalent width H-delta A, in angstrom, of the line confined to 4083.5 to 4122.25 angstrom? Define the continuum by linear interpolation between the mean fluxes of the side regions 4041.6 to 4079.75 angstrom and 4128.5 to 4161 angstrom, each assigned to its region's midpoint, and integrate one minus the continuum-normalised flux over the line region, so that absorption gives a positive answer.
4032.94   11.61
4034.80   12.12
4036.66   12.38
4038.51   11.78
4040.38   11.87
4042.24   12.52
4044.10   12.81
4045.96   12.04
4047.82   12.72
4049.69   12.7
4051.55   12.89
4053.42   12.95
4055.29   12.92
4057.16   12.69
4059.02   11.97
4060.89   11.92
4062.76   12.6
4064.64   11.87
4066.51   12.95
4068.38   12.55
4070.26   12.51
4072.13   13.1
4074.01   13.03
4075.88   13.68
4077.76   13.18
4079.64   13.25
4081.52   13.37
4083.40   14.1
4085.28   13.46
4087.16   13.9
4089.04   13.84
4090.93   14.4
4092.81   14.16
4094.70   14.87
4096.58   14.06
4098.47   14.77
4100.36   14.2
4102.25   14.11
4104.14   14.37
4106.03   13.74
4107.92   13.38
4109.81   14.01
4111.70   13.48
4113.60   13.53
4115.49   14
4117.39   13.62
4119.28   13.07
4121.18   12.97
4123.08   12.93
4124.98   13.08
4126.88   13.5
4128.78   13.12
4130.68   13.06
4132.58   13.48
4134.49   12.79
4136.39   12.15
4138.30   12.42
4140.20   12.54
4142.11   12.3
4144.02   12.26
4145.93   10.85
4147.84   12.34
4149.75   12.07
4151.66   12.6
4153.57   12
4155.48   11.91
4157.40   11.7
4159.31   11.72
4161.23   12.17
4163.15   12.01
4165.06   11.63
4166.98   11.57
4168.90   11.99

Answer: -4.4 angstrom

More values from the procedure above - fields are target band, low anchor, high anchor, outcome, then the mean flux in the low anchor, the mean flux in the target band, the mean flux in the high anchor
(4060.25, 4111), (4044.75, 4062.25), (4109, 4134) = -2.4 angstrom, 12.5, 13.5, 13.4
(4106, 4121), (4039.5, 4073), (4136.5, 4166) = -1.6 angstrom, 12.5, 13.6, 12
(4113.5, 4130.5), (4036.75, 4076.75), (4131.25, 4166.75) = -1.4 angstrom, 12.6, 13.3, 12.2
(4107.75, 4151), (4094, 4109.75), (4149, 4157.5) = 0.5 angstrom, 14.2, 12.9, 12.1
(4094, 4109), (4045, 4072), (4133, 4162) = -2.2 angstrom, 12.5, 14.2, 12.1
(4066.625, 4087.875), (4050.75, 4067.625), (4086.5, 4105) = 0.2 angstrom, 12.5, 13.3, 14.3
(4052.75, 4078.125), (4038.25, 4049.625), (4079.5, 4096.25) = 0.9 angstrom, 12.3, 12.7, 14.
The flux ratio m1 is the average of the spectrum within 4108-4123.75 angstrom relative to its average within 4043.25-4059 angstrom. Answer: 1.06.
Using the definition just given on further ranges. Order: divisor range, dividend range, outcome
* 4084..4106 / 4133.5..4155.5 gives 0.86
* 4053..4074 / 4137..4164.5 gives 0.96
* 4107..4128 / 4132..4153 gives 0.92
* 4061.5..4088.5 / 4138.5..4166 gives 0.92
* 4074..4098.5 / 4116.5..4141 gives 0.94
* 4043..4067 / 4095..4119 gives 1.11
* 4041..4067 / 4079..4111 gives 1.12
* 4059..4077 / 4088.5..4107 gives 1.13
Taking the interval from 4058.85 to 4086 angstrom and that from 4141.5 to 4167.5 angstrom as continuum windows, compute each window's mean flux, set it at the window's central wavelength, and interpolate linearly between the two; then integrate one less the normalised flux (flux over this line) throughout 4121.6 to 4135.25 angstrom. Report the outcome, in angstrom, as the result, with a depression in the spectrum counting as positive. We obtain -1.0 angstrom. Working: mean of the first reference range 12.9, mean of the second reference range 11.9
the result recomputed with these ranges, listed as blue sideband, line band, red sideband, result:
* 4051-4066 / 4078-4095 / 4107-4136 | -1.3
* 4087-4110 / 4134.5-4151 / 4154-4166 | 0.5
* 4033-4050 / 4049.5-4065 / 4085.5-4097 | 0.4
